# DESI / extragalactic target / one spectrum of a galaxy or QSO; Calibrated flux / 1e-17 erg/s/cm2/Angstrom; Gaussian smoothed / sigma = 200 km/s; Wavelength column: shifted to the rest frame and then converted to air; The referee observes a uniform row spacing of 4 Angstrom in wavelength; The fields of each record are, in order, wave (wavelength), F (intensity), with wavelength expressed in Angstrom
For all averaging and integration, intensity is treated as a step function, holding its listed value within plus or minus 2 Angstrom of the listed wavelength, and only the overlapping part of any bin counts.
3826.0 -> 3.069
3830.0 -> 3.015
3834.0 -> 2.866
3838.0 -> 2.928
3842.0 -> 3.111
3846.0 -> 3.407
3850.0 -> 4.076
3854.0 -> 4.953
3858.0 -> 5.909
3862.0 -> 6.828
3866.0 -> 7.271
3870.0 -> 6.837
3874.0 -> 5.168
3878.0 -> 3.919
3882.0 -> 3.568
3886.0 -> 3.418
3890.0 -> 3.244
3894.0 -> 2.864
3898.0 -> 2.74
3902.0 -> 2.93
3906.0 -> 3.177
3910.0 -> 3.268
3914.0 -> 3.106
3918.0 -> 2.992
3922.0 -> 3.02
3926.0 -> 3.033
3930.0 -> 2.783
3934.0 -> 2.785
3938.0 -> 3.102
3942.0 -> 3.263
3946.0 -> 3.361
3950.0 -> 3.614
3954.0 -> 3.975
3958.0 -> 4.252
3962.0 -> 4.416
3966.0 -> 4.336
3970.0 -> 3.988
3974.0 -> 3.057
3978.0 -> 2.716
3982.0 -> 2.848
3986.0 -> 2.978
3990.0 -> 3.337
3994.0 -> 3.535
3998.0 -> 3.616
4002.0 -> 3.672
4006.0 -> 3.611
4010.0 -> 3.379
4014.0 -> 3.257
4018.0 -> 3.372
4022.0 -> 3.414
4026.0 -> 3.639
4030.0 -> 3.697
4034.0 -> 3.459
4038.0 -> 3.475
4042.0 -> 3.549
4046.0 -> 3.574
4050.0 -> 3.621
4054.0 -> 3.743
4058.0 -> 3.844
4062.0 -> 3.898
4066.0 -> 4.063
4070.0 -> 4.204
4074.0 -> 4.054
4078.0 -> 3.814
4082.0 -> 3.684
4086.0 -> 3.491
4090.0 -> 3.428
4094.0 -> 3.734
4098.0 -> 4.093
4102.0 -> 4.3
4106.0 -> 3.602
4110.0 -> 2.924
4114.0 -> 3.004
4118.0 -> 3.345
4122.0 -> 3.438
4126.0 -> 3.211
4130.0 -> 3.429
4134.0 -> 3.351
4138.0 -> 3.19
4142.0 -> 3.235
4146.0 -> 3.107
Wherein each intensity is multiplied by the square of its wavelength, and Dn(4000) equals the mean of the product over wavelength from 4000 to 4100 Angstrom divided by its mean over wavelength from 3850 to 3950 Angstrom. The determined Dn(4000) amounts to 1.02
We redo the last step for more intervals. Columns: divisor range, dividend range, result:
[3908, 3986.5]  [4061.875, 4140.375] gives 1.16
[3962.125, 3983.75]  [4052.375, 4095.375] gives 1.15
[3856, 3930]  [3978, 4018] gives 0.87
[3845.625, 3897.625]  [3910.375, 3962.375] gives 0.73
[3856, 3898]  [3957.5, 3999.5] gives 0.77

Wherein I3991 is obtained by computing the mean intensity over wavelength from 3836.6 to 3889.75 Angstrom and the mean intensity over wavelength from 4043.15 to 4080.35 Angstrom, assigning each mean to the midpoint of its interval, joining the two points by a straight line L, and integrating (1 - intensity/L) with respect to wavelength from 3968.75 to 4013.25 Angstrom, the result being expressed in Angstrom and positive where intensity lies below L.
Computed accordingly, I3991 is 8.9 Angstrom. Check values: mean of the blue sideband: 4.69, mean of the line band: 3.33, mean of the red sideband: 3.86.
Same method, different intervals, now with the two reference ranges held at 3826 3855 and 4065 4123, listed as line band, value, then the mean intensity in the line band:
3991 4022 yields 0.9 Angstrom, 3.48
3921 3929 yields 1.1 Angstrom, 3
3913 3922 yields 1.2 Angstrom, 3.04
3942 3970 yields -3.3 Angstrom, 3.94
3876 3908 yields 2.1 Angstrom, 3.23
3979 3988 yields 1.7 Angstrom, 2.89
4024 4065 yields -0.4 Angstrom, 3.66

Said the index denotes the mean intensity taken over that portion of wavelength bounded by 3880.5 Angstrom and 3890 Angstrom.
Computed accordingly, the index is 3.44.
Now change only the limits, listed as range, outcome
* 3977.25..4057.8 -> 3.44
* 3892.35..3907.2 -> 2.92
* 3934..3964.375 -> 3.66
